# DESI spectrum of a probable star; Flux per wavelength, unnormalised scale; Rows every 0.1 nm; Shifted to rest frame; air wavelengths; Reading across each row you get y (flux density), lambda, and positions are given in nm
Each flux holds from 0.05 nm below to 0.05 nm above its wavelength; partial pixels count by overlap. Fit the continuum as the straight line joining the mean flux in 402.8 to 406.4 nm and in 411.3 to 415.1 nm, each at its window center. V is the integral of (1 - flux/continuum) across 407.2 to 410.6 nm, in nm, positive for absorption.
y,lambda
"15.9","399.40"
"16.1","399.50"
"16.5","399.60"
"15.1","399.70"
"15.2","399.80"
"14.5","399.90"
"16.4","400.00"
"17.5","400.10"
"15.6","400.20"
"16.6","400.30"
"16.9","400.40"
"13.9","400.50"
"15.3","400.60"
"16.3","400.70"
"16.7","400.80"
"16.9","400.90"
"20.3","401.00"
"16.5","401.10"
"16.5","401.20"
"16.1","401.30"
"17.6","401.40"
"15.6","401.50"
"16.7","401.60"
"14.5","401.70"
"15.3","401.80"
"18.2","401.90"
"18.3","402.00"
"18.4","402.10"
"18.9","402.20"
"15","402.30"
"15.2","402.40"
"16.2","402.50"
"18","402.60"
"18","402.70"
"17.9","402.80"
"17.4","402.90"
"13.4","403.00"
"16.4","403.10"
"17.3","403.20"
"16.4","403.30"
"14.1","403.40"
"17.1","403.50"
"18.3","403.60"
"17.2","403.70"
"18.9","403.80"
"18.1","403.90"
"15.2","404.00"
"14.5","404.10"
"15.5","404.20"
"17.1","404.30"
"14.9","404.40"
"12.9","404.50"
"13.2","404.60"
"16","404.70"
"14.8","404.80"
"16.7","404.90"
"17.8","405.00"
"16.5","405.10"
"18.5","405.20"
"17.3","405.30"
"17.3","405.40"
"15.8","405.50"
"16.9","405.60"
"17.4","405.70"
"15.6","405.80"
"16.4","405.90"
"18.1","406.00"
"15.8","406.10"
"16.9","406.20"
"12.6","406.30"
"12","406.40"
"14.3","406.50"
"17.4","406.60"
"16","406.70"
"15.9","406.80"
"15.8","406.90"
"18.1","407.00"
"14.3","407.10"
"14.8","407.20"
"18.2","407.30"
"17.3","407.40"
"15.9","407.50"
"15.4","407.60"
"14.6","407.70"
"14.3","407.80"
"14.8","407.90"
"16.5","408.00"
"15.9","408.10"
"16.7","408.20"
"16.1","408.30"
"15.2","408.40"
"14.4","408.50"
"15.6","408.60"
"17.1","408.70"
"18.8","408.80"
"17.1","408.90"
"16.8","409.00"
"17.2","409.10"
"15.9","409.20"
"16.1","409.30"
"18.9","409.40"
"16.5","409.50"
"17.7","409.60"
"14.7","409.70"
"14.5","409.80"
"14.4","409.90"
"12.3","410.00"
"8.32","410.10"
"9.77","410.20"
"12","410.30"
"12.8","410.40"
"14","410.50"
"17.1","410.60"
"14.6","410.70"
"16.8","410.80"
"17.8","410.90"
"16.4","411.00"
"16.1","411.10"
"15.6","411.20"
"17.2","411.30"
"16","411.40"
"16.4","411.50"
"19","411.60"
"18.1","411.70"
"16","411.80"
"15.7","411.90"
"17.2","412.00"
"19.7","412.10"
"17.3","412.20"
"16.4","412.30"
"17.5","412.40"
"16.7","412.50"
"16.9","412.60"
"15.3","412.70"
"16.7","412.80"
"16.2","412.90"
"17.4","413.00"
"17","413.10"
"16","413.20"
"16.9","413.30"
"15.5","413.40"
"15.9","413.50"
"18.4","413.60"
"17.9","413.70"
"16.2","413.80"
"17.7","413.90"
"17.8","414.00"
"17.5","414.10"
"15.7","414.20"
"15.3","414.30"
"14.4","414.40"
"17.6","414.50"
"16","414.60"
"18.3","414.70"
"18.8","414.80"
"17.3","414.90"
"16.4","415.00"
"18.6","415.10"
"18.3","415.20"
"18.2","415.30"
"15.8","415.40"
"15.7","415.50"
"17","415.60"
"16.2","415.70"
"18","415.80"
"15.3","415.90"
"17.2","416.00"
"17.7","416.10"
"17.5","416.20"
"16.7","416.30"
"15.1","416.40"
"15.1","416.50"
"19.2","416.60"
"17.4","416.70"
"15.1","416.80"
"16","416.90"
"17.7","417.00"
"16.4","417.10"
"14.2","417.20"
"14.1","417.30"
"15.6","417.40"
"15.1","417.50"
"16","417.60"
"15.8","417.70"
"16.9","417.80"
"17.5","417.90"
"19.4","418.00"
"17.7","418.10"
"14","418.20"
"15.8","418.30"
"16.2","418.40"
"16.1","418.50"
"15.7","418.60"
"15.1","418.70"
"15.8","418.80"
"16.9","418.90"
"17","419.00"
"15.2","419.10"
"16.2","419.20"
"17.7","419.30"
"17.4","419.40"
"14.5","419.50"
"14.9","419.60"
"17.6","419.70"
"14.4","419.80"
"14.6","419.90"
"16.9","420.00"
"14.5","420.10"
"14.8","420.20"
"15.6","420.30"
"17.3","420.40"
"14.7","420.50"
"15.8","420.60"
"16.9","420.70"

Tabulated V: 0.25 nm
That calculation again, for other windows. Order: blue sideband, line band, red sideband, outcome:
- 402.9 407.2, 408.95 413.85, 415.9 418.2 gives 0.07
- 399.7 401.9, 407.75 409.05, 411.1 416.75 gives 0.04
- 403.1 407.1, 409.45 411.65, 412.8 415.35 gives 0.22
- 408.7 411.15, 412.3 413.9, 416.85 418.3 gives -0.11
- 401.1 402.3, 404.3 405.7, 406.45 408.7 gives 0.01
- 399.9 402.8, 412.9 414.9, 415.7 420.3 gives -0.07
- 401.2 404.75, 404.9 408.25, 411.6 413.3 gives 0.10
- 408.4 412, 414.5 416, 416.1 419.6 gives -0.10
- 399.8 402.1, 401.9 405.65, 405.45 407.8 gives -0.09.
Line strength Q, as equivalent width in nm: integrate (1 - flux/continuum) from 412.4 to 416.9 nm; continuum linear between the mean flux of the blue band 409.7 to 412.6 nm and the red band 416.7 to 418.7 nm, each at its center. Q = -0.277 nm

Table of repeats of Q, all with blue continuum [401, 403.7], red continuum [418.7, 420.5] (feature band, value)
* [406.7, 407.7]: 0.025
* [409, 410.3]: 0.136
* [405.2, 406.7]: 0.045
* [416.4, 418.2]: -0.035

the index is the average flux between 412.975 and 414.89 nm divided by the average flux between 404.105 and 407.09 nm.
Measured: 1.06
